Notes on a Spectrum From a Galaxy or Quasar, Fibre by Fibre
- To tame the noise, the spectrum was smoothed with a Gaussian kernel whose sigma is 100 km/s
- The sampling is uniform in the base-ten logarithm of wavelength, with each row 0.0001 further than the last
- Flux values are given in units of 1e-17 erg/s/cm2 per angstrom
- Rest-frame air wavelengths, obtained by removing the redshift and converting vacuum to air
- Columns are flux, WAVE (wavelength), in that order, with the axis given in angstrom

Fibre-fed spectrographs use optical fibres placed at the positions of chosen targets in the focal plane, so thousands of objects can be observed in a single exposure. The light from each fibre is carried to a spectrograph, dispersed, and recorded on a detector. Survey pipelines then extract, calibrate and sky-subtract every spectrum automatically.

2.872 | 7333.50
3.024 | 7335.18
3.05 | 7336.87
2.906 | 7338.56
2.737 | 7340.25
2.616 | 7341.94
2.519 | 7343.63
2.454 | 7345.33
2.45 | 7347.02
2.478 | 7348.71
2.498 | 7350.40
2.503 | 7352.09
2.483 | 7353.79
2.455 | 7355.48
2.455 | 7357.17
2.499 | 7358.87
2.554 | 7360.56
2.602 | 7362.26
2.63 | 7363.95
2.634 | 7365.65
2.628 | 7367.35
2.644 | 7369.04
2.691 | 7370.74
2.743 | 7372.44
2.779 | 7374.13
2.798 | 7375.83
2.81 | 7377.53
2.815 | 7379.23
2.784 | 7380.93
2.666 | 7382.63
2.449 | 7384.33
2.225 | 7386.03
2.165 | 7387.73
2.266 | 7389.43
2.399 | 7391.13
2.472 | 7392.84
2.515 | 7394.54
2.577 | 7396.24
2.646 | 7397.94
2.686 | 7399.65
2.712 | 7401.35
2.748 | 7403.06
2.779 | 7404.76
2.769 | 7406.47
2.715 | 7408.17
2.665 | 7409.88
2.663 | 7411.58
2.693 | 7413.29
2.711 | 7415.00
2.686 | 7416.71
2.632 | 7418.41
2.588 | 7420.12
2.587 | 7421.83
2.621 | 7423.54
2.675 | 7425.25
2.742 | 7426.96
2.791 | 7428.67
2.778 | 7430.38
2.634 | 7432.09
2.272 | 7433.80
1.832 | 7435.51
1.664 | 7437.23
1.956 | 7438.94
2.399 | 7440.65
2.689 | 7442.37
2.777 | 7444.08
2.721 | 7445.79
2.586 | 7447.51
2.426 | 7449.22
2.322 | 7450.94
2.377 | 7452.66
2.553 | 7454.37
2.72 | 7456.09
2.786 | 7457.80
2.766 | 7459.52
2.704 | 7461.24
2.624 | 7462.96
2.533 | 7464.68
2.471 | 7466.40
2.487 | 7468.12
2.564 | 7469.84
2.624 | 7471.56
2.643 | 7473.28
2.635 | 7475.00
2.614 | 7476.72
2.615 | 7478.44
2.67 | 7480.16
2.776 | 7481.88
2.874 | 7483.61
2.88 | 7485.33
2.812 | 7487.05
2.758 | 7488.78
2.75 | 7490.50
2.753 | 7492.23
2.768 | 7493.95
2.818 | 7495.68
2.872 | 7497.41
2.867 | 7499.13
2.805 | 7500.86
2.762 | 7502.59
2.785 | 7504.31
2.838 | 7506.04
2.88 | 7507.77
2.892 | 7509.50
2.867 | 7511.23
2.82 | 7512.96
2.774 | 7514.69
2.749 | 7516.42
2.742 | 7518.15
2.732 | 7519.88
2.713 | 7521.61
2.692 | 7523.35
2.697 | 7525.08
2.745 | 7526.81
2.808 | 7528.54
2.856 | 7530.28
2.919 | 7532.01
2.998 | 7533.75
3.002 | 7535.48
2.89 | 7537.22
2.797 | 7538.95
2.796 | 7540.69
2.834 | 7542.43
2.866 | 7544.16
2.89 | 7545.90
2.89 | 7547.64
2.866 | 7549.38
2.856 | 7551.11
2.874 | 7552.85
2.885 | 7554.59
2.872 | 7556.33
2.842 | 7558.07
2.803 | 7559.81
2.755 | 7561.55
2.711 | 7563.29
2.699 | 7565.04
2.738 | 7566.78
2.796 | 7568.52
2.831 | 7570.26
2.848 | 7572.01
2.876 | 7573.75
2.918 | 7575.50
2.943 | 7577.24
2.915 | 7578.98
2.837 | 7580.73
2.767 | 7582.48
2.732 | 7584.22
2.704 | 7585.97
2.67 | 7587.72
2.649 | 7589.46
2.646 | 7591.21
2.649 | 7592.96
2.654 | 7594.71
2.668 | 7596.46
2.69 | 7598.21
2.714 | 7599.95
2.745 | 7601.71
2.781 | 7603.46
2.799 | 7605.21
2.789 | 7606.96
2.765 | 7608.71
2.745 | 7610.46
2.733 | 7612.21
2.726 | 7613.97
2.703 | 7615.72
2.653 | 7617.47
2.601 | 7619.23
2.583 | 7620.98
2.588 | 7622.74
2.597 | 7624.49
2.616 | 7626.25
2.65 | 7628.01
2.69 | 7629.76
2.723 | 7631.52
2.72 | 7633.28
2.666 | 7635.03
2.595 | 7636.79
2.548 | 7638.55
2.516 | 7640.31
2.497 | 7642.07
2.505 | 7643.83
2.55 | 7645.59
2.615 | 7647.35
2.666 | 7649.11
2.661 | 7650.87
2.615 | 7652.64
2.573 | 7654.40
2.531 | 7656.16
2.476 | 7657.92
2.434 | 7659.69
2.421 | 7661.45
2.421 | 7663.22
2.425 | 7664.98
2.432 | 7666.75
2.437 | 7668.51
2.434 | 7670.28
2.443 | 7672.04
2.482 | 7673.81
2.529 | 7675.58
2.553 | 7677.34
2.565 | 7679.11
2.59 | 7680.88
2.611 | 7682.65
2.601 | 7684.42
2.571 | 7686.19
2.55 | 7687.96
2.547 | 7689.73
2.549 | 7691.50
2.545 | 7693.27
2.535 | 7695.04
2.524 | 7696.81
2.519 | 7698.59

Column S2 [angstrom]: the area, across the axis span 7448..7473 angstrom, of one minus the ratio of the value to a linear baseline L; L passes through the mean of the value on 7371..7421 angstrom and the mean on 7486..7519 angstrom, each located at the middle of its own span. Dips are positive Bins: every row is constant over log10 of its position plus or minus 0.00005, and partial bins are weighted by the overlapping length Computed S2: 1.51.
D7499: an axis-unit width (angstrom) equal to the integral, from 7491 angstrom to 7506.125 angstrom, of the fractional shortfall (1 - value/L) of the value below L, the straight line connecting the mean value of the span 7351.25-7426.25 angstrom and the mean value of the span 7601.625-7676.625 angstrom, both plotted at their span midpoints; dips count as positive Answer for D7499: -1.2 angstrom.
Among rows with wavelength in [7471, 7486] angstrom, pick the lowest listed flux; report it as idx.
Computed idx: 2.614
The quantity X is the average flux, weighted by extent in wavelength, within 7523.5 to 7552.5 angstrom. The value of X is 2.85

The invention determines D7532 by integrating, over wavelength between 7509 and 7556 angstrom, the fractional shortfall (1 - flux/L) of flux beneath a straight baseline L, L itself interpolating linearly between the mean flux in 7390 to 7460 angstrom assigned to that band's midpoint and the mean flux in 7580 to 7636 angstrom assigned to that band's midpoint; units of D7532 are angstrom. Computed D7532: -3.37 angstrom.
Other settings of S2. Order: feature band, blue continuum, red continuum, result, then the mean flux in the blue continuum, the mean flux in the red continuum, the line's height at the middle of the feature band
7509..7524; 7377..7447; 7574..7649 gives -0.8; 2.56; 2.69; 2.63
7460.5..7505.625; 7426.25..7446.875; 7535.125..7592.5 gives -2.4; 2.44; 2.81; 2.58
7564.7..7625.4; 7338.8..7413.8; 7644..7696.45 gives -4.5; 2.59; 2.53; 2.55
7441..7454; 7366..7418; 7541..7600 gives 0.6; 2.63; 2.79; 2.68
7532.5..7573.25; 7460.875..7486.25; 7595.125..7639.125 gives -2.7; 2.65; 2.68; 2.67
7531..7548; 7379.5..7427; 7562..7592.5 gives -0.9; 2.6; 2.78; 2.74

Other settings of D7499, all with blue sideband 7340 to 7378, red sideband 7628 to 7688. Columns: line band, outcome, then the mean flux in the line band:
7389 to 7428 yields -0.82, 2.64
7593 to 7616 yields -1.55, 2.73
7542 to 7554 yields -1.43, 2.87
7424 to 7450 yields 1.15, 2.47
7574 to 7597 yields -1.75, 2.75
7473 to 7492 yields -1.18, 2.73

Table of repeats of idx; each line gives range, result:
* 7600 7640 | 2.548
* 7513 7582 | 2.692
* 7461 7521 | 2.471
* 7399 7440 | 1.664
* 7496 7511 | 2.762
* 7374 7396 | 2.165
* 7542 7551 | 2.834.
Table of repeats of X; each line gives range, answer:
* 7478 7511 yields 2.8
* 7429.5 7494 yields 2.57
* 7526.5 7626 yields 2.78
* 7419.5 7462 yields 2.52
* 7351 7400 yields 2.57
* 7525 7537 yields 2.87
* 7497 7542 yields 2.82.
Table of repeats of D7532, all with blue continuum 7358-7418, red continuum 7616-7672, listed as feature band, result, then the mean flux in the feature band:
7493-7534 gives -3.4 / 2.81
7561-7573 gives -0.9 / 2.77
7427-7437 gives 0.7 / 2.43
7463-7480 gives 0.1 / 2.58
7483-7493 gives -0.8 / 2.8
